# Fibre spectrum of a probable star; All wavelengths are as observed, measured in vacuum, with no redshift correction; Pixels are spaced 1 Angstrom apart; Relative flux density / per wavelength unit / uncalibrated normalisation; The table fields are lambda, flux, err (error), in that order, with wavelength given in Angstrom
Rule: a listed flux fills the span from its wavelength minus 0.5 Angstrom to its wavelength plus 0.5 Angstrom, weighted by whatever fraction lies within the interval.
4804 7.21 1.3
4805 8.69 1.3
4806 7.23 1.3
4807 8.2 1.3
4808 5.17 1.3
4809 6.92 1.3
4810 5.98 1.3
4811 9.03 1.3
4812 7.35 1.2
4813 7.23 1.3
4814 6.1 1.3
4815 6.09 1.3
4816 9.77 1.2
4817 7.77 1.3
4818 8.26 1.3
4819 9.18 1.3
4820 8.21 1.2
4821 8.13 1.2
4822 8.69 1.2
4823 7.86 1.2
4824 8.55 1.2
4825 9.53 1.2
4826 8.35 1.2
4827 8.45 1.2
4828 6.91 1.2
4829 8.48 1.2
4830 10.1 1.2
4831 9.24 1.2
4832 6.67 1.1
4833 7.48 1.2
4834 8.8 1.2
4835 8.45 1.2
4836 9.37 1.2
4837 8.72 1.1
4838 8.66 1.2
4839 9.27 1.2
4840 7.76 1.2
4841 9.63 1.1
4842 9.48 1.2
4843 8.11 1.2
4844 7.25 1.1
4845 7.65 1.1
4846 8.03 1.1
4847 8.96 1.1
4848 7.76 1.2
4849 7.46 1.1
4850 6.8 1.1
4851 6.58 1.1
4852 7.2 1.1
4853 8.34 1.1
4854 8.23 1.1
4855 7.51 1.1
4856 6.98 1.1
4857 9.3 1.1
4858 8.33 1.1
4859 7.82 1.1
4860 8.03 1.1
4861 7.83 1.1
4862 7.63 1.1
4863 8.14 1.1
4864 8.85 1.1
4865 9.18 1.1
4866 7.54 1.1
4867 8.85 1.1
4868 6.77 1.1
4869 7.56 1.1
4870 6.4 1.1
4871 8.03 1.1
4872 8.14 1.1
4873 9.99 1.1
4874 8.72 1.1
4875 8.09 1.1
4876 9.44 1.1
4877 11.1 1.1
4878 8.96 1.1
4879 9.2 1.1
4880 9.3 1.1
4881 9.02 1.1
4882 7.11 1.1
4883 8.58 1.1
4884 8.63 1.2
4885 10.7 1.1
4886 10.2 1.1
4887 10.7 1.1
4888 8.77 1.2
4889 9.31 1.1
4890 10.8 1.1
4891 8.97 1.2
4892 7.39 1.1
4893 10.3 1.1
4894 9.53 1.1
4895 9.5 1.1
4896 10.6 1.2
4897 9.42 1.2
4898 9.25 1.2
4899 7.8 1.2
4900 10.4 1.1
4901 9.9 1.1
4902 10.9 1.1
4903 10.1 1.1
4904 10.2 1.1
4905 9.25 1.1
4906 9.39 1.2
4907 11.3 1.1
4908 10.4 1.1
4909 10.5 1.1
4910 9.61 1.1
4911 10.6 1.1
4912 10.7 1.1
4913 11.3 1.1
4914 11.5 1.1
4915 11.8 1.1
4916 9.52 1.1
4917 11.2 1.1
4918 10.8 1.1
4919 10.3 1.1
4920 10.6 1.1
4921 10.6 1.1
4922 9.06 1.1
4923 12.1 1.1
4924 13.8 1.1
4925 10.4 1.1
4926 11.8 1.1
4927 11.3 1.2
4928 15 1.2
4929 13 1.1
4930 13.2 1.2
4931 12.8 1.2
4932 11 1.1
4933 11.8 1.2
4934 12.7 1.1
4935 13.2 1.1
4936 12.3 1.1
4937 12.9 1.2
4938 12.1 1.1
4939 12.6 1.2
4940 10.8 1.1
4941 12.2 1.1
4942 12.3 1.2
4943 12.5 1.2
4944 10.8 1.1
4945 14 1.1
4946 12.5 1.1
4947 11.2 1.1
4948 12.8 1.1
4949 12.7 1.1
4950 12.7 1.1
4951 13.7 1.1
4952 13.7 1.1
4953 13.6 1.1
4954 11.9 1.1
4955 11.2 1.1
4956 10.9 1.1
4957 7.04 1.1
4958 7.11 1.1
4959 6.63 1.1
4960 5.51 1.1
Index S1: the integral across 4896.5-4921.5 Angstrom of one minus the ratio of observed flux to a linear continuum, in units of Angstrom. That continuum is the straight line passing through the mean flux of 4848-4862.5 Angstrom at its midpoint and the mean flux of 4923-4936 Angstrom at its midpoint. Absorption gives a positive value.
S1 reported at 2.0 Angstrom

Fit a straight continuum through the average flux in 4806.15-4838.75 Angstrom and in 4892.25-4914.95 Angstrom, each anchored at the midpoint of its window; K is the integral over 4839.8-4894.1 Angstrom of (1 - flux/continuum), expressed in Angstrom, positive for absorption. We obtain 4.2 Angstrom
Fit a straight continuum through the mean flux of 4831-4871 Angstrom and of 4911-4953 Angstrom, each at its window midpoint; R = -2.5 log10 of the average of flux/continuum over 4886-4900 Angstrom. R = 0.068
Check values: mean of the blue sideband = 8.05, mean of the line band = 9.47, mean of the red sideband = 12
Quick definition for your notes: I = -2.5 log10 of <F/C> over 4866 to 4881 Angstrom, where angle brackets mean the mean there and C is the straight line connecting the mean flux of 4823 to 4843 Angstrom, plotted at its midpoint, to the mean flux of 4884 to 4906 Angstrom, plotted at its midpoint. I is 0.09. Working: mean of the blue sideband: 8.59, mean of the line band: 8.59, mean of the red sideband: 9.68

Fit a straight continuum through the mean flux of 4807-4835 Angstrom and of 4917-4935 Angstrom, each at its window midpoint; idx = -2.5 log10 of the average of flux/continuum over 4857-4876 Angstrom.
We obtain 0.18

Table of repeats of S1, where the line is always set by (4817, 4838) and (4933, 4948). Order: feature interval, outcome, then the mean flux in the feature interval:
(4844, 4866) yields 3.5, 7.91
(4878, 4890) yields 1.3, 9.28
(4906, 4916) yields 0.5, 10.7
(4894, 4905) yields 1.1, 9.77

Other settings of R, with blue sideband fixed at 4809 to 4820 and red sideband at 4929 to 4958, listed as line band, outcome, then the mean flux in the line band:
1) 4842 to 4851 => 0.13 mag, 7.78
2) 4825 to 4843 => -0.03 mag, 8.59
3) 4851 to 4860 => 0.15 mag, 7.89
